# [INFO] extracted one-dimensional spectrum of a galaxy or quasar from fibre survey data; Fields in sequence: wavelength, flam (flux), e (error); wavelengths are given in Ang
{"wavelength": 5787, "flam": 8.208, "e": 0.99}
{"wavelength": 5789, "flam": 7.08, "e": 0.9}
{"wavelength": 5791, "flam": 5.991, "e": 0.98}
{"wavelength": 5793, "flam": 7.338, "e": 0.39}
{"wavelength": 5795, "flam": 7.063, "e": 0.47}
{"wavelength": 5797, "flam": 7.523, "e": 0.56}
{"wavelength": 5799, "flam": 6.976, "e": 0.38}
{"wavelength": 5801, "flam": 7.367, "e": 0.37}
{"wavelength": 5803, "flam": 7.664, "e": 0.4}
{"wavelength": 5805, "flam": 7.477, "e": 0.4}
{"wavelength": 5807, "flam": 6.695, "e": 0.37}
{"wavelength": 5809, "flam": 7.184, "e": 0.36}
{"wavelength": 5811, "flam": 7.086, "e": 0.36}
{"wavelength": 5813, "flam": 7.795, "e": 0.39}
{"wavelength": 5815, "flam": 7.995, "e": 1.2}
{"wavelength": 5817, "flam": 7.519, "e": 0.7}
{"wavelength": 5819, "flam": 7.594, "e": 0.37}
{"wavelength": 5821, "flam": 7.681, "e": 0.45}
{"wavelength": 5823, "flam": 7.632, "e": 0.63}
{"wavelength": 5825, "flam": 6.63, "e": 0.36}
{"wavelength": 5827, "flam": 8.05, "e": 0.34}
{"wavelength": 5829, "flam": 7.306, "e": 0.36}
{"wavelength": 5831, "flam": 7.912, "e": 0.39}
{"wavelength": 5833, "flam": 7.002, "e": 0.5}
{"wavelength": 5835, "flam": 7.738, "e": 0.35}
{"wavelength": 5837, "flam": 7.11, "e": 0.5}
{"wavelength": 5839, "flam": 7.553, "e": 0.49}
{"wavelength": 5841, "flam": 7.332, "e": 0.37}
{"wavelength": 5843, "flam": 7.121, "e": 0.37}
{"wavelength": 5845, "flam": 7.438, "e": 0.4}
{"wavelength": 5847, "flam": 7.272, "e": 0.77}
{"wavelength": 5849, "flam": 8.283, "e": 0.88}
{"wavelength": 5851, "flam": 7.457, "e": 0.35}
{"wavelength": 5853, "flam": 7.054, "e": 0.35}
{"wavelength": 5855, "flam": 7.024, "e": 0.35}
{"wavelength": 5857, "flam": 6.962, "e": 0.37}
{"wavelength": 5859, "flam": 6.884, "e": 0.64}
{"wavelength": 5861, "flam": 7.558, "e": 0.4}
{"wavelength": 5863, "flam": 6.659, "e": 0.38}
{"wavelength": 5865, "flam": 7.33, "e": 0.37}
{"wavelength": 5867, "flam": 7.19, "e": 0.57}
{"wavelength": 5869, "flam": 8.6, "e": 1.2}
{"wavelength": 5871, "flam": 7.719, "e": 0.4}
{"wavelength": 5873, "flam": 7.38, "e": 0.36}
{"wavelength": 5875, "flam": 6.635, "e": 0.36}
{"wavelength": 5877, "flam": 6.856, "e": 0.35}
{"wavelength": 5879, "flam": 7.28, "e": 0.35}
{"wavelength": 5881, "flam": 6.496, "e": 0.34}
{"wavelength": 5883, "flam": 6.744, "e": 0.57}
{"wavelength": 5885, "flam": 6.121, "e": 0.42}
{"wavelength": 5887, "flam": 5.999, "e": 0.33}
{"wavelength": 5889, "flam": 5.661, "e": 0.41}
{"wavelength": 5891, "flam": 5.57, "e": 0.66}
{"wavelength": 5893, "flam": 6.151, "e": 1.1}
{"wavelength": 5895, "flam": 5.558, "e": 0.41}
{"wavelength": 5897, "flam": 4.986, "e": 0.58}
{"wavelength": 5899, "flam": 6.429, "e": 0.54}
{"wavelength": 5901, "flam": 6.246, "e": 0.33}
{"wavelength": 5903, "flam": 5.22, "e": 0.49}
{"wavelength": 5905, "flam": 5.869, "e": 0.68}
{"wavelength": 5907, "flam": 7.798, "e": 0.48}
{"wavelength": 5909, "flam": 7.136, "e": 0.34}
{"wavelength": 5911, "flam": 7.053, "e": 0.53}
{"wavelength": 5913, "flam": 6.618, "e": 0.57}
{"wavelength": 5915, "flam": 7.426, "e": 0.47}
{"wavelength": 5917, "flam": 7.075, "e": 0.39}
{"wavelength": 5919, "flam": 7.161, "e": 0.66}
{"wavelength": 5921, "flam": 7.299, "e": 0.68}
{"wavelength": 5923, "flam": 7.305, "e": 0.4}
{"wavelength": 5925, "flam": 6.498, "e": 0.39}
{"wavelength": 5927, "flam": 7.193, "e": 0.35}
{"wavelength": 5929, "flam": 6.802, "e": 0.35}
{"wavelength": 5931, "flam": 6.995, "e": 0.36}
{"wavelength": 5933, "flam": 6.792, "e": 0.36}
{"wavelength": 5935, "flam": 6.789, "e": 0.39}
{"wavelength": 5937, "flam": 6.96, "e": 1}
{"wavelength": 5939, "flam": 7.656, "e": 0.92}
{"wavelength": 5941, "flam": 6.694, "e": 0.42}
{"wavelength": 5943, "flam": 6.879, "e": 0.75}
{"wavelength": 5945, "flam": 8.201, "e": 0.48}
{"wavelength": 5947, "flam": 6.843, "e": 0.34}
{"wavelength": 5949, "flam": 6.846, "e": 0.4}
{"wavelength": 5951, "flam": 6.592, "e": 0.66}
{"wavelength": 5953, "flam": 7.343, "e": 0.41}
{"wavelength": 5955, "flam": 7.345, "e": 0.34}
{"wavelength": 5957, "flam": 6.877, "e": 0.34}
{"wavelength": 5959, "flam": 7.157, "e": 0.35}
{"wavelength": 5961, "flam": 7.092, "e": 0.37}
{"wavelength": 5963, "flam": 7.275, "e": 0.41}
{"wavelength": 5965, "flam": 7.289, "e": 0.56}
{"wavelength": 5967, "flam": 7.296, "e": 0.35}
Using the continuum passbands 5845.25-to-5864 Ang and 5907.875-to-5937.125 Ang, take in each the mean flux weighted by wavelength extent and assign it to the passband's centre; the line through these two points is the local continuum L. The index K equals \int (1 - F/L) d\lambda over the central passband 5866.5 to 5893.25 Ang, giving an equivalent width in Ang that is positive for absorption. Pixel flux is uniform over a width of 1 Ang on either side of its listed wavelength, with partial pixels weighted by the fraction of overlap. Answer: 1.54 Ang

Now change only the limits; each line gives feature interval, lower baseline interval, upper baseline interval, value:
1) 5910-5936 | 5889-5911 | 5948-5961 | -2.0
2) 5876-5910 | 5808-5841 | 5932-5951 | 4.6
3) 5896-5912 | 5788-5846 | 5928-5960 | 1.8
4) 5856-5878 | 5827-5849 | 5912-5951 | 0.2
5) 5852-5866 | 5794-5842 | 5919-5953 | 0.4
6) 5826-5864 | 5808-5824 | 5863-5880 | 0.5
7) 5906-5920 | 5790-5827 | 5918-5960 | -0.1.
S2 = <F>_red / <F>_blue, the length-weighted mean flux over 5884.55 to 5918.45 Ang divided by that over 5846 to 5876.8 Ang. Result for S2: 0.9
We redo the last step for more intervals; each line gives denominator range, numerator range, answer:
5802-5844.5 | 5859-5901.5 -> 0.89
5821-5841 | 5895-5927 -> 0.89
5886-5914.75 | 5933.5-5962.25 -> 1.14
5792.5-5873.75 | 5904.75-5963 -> 0.96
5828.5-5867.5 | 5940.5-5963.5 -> 0.97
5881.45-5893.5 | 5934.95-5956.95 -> 1.17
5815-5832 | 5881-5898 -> 0.78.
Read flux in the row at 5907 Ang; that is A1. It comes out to 7.798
